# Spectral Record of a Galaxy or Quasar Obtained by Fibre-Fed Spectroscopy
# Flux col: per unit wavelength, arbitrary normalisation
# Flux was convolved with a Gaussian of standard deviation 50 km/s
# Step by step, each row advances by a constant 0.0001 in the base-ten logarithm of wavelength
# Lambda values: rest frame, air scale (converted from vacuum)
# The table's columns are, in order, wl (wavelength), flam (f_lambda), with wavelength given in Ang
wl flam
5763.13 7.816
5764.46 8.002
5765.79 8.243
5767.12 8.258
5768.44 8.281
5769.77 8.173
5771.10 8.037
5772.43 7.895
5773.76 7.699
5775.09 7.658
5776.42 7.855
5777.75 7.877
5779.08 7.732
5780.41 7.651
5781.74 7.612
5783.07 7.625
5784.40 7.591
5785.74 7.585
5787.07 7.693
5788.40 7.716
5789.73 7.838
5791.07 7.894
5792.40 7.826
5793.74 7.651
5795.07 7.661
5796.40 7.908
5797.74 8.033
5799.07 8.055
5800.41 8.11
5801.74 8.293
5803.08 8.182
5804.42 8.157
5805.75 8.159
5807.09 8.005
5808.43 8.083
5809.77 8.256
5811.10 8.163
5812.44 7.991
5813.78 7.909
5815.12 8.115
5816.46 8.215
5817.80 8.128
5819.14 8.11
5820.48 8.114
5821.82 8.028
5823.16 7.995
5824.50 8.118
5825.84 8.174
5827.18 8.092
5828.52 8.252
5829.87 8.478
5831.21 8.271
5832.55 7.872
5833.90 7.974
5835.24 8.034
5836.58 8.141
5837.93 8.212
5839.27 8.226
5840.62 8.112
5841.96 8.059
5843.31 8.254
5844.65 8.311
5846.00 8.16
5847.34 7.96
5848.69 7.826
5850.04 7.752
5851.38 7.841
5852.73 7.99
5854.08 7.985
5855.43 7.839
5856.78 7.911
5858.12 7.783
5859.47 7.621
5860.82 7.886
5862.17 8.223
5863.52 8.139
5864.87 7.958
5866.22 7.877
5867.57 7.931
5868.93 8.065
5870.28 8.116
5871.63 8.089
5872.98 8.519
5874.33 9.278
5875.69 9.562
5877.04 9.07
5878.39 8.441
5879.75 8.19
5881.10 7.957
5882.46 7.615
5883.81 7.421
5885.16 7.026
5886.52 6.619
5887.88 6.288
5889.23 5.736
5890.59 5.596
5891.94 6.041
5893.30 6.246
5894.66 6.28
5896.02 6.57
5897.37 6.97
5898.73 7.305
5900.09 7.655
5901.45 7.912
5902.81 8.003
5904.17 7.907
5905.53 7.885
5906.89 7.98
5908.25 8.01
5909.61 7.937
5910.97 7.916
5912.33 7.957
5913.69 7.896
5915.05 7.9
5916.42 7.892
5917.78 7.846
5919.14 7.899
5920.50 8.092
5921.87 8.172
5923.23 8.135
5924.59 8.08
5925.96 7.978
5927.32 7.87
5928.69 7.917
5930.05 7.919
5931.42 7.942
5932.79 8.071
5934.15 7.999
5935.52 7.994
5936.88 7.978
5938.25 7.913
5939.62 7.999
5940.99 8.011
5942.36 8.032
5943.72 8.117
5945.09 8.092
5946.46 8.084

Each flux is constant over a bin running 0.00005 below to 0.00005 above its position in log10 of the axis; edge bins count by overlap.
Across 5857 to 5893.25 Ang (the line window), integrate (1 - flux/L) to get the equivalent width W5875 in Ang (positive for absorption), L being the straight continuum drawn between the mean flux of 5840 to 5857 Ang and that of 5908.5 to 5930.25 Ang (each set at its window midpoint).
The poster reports 1.28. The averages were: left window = 8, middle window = 7.71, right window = 7.97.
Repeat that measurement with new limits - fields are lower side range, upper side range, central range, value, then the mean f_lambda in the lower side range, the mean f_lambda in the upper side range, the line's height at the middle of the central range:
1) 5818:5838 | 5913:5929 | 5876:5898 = 2.69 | 8.12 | 7.97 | 8.03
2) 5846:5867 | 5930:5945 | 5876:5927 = 2.71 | 7.92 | 8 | 7.97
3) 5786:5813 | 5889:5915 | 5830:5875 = -2.64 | 7.98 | 7.3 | 7.63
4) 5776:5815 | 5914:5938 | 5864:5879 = -0.93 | 7.9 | 7.98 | 7.95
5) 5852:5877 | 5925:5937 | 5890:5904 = 2.02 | 8.18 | 7.97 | 8.07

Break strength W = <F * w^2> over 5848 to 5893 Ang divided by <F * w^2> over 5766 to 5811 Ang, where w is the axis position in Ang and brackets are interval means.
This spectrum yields 1.0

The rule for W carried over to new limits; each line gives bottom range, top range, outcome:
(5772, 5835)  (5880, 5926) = 0.97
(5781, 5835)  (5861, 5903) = 0.97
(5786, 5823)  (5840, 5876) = 1.03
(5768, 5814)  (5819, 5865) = 1.04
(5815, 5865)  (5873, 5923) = 0.96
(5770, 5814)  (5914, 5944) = 1.06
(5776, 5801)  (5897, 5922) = 1.05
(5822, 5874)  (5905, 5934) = 1.01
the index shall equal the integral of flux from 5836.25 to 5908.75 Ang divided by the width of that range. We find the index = 7.74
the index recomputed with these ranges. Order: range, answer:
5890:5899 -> 6.4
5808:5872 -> 8.05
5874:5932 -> 7.64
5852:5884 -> 8.15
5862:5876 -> 8.31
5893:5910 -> 7.45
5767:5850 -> 8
